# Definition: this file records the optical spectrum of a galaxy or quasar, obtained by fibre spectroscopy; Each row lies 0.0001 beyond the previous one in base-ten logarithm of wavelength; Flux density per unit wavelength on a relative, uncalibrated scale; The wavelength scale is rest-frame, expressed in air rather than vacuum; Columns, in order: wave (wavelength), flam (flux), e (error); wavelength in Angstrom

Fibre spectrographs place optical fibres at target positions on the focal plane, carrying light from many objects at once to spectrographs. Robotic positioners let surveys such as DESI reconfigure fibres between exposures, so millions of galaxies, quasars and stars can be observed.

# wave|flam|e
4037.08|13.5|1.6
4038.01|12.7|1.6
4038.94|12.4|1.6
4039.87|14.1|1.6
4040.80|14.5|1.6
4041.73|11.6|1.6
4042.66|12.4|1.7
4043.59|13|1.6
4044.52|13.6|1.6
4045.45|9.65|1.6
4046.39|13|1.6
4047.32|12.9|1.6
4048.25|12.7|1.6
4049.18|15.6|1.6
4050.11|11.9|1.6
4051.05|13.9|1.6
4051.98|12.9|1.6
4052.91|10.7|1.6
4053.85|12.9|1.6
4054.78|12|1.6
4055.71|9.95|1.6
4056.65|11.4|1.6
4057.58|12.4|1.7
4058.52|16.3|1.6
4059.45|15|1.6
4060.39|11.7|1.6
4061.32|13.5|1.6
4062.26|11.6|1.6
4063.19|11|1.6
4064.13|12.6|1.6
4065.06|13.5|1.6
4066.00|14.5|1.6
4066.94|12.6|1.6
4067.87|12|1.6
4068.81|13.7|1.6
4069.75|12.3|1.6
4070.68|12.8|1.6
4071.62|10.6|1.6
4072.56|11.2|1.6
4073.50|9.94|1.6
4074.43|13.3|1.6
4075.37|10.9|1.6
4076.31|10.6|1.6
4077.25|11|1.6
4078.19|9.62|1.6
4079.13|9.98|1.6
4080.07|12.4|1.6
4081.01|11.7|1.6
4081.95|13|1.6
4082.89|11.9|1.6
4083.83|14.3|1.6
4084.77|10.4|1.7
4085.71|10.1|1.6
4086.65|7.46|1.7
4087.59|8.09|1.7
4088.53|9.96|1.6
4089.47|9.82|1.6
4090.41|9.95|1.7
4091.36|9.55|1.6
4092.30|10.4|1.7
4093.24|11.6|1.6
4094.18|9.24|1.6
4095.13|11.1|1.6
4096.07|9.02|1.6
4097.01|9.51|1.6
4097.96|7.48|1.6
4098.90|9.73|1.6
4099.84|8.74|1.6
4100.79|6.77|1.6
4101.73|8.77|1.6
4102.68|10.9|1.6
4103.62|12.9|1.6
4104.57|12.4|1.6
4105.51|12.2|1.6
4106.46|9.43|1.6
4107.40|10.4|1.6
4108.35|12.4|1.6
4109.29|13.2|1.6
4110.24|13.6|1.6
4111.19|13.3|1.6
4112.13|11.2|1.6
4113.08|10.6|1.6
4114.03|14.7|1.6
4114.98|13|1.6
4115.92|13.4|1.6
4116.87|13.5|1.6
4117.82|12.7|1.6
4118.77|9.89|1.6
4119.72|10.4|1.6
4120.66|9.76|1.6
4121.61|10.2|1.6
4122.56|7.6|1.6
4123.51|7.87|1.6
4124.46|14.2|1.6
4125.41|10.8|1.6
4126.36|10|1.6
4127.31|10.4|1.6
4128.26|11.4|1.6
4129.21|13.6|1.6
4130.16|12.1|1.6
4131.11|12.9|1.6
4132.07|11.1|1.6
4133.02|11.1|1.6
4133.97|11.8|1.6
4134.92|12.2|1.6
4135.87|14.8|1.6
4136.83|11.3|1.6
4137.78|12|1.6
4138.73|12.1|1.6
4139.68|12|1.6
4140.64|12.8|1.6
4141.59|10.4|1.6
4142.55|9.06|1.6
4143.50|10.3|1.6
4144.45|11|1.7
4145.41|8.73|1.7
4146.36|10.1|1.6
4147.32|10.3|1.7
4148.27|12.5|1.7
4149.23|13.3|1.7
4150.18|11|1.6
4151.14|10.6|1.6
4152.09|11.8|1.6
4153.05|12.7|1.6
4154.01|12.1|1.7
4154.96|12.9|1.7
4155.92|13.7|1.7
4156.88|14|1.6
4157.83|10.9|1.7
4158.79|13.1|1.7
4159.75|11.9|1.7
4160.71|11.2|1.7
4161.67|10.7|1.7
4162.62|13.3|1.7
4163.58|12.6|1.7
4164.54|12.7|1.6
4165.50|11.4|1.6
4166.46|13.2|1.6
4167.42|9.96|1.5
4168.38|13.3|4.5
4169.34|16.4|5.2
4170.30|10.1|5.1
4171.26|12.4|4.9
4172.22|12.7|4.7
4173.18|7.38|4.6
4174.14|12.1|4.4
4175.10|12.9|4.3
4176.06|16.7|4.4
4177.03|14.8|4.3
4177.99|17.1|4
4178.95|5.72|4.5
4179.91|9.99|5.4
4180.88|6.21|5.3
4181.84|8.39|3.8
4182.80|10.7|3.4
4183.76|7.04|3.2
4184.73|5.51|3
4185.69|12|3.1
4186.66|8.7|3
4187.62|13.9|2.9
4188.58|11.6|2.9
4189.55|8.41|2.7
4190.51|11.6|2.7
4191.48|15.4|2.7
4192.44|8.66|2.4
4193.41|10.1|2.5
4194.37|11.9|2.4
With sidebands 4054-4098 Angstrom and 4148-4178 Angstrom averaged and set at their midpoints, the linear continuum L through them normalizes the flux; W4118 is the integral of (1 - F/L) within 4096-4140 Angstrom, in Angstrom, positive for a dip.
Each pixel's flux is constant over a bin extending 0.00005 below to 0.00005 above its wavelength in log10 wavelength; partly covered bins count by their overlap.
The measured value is 2.3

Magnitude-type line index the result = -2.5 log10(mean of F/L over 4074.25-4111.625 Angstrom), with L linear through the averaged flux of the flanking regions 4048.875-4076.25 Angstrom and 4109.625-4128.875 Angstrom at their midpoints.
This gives 0.12 mag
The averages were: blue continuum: 12.5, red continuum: 11.5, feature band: 10.7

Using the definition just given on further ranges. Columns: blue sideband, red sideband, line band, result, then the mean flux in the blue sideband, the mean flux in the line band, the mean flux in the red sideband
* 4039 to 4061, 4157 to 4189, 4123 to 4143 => 0.02 mag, 12.8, 11.6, 11.4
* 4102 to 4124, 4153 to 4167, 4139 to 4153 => 0.10 mag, 11.5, 11.1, 12.4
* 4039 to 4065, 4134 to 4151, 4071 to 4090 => 0.14 mag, 12.7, 10.8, 11.4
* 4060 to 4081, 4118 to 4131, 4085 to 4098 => 0.19 mag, 11.9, 9.6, 10.7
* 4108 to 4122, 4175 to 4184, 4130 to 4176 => -0.04 mag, 12.1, 11.9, 11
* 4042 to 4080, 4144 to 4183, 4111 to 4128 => 0.07 mag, 12.3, 11.3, 11.8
